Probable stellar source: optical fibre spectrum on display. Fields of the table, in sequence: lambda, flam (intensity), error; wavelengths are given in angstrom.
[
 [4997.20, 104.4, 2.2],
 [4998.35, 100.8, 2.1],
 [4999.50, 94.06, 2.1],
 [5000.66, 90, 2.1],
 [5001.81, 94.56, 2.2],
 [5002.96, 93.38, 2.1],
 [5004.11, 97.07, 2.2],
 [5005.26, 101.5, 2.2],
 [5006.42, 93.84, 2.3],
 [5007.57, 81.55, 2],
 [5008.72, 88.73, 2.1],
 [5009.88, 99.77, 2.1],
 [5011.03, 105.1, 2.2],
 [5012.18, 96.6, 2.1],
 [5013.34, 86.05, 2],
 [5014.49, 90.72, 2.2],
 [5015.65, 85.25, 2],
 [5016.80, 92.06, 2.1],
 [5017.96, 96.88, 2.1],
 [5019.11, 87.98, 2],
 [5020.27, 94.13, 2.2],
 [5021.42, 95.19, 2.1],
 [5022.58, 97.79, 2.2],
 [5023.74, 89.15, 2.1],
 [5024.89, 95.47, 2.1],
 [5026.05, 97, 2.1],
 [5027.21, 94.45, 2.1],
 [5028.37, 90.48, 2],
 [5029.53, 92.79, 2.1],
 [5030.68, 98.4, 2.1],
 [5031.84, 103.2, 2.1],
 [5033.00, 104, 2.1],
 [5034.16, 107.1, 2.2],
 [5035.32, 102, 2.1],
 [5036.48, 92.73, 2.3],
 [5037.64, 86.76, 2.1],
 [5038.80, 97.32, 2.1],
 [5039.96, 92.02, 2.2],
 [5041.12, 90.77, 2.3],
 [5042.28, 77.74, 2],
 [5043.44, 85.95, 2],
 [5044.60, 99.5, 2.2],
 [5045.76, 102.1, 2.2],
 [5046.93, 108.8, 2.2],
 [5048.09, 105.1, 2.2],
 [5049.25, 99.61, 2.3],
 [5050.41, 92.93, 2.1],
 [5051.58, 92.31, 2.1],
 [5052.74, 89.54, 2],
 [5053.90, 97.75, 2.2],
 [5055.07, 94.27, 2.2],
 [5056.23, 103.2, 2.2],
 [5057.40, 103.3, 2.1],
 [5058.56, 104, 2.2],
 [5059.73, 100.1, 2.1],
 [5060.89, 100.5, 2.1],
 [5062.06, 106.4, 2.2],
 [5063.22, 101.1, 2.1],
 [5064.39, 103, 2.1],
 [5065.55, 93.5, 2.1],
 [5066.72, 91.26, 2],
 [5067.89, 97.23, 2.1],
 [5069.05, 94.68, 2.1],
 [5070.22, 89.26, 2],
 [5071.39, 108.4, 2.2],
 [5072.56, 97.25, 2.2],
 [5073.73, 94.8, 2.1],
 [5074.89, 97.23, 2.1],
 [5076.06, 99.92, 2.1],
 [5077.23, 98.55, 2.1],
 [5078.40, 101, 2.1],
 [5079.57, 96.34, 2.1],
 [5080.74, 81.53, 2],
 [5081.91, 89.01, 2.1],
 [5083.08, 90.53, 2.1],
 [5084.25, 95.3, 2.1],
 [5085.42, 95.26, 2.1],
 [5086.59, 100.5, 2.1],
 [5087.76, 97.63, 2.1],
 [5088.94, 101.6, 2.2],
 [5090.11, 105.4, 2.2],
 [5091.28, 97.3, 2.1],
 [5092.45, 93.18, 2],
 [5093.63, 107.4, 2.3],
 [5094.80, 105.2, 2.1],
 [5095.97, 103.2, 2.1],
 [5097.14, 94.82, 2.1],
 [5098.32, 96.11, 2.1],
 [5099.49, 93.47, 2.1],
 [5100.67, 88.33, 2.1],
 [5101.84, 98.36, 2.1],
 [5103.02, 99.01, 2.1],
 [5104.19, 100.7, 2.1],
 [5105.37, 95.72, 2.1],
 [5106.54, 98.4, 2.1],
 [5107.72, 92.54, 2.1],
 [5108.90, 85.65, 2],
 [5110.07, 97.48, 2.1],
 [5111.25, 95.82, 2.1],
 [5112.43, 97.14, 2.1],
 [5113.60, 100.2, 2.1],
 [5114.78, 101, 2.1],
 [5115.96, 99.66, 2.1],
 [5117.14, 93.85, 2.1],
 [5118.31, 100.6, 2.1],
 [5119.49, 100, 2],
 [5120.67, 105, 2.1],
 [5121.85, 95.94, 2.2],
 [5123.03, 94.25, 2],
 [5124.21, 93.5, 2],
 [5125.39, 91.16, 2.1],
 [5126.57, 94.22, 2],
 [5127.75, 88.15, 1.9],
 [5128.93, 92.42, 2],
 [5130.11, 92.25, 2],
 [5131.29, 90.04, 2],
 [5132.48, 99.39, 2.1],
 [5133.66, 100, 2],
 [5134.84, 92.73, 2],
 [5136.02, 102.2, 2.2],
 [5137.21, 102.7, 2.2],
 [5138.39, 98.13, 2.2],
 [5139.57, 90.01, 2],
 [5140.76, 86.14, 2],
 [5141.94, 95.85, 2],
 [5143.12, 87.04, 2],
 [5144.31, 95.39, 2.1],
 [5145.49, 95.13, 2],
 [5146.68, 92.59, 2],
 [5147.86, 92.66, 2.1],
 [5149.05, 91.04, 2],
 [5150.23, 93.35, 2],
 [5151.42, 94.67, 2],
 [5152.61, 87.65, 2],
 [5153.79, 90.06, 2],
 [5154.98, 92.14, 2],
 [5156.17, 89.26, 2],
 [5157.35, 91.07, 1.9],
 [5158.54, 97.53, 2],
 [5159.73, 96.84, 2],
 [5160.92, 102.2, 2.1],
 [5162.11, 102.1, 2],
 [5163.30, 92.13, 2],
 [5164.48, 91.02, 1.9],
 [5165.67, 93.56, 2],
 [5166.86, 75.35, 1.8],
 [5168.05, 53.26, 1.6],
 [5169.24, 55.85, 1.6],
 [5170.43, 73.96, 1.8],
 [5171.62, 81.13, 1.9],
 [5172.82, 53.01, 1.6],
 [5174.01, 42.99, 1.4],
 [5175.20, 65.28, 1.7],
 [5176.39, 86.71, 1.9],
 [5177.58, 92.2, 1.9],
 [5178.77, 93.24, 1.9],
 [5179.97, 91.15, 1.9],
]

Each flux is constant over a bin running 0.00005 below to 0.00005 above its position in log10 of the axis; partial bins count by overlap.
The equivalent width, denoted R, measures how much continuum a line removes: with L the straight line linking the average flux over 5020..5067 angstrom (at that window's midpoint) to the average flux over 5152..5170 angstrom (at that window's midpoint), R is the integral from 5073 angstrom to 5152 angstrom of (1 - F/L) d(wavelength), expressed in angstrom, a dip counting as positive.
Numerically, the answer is -4.1 angstrom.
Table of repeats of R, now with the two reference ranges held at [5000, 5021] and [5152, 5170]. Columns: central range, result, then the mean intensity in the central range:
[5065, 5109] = -3.17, 96.6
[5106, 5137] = -2.52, 96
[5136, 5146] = -0.71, 94.3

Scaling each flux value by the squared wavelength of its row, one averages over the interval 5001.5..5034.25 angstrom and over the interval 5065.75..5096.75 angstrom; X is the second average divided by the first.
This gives 1.05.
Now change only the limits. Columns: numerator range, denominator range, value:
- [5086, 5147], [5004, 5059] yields 1.05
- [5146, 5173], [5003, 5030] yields 0.98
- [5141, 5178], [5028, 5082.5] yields 0.92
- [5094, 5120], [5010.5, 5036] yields 1.05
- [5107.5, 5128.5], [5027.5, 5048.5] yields 1.03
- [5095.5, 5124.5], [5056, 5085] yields 1.01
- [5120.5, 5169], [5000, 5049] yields 1.02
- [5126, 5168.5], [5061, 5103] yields 0.97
